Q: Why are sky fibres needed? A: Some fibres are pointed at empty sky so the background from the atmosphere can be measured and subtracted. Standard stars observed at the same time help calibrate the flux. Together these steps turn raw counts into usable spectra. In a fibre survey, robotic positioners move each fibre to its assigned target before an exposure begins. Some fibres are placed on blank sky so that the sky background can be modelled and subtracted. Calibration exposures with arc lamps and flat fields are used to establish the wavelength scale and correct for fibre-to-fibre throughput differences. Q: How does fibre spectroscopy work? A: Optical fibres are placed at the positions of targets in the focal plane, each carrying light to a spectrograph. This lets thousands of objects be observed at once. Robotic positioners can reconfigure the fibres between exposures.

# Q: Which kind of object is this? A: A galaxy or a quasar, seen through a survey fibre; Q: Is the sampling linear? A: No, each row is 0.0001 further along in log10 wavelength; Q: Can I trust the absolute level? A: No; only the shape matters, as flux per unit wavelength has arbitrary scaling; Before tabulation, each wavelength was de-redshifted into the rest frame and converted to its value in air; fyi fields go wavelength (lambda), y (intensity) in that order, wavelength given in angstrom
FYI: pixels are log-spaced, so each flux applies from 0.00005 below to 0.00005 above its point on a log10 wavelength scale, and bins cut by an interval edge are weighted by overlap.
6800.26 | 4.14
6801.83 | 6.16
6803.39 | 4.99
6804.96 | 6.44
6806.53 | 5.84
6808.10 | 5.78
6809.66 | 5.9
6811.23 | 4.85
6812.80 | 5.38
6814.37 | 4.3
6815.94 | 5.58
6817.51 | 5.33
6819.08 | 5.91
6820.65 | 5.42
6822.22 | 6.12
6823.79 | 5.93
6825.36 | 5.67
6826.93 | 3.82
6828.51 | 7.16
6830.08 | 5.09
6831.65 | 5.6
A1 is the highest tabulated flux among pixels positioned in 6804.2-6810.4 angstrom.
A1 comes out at 6.44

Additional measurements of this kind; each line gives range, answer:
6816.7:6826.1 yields 6.12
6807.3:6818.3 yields 5.9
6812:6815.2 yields 5.38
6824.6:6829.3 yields 7.16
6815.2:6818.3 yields 5.58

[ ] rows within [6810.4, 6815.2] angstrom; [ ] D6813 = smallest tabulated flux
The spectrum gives 4.3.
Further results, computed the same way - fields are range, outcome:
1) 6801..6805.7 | 4.99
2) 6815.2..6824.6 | 5.33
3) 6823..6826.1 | 5.67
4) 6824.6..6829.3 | 3.82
